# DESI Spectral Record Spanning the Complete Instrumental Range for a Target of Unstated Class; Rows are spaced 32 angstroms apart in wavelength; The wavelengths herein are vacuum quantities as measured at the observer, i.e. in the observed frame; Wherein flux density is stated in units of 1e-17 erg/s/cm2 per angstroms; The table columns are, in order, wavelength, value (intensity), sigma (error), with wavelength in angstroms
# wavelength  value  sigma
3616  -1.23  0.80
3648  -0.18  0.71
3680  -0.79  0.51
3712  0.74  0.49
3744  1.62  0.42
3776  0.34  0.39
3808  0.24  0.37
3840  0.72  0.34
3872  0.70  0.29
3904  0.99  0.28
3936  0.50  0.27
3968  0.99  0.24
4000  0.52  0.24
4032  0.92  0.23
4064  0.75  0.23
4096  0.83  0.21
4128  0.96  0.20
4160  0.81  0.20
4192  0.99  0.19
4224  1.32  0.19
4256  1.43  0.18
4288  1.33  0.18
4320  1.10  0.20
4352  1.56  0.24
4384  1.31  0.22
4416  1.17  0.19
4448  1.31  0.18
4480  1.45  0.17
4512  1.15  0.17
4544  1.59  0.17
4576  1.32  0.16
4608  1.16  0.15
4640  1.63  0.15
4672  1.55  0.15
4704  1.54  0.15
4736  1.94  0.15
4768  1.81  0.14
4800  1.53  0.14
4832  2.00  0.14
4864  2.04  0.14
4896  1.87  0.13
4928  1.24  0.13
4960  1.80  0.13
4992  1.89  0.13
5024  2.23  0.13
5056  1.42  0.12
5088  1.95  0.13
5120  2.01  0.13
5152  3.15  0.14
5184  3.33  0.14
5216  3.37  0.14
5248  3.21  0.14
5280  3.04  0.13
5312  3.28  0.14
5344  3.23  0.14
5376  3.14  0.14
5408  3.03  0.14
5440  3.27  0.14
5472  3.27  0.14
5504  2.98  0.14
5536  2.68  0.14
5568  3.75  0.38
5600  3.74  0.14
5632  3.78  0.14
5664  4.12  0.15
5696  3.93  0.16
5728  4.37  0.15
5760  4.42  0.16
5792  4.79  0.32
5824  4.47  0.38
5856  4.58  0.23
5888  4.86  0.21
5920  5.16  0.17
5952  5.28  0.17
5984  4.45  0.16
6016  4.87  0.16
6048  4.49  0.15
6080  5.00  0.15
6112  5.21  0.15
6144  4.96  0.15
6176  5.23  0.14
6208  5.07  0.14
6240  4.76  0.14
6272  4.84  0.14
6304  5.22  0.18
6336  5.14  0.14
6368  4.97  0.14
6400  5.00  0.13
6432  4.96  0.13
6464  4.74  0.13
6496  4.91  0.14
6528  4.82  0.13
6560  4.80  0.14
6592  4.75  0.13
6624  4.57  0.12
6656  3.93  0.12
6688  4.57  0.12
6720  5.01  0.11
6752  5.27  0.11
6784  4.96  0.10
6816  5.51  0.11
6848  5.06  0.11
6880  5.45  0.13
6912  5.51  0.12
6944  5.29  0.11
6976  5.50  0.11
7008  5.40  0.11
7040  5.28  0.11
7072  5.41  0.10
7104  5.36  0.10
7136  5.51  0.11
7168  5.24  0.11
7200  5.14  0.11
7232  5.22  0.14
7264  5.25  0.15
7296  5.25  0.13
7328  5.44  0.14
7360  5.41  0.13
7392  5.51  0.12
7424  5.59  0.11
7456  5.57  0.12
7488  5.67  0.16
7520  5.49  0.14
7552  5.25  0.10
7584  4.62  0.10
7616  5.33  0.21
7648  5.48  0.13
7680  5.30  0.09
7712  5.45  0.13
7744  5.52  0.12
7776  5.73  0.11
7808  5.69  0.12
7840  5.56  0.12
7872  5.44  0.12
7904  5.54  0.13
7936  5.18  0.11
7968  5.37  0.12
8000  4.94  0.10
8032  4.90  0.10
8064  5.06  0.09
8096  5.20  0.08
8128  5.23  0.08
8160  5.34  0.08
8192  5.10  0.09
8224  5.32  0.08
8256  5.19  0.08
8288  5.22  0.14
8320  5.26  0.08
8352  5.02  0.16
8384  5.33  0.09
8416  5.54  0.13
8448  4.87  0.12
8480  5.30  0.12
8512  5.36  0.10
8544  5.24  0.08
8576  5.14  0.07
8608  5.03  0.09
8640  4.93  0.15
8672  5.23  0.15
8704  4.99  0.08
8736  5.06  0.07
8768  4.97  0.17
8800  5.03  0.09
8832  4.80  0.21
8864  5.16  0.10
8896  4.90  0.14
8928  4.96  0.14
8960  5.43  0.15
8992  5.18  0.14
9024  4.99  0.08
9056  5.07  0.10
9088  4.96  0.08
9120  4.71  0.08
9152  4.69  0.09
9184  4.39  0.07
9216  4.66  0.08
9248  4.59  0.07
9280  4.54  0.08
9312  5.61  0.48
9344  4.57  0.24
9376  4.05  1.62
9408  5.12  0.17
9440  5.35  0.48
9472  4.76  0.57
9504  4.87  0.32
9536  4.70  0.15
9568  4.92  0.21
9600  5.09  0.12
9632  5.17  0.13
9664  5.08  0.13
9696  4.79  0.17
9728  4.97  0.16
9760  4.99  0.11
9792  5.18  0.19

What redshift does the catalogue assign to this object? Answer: 0.286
